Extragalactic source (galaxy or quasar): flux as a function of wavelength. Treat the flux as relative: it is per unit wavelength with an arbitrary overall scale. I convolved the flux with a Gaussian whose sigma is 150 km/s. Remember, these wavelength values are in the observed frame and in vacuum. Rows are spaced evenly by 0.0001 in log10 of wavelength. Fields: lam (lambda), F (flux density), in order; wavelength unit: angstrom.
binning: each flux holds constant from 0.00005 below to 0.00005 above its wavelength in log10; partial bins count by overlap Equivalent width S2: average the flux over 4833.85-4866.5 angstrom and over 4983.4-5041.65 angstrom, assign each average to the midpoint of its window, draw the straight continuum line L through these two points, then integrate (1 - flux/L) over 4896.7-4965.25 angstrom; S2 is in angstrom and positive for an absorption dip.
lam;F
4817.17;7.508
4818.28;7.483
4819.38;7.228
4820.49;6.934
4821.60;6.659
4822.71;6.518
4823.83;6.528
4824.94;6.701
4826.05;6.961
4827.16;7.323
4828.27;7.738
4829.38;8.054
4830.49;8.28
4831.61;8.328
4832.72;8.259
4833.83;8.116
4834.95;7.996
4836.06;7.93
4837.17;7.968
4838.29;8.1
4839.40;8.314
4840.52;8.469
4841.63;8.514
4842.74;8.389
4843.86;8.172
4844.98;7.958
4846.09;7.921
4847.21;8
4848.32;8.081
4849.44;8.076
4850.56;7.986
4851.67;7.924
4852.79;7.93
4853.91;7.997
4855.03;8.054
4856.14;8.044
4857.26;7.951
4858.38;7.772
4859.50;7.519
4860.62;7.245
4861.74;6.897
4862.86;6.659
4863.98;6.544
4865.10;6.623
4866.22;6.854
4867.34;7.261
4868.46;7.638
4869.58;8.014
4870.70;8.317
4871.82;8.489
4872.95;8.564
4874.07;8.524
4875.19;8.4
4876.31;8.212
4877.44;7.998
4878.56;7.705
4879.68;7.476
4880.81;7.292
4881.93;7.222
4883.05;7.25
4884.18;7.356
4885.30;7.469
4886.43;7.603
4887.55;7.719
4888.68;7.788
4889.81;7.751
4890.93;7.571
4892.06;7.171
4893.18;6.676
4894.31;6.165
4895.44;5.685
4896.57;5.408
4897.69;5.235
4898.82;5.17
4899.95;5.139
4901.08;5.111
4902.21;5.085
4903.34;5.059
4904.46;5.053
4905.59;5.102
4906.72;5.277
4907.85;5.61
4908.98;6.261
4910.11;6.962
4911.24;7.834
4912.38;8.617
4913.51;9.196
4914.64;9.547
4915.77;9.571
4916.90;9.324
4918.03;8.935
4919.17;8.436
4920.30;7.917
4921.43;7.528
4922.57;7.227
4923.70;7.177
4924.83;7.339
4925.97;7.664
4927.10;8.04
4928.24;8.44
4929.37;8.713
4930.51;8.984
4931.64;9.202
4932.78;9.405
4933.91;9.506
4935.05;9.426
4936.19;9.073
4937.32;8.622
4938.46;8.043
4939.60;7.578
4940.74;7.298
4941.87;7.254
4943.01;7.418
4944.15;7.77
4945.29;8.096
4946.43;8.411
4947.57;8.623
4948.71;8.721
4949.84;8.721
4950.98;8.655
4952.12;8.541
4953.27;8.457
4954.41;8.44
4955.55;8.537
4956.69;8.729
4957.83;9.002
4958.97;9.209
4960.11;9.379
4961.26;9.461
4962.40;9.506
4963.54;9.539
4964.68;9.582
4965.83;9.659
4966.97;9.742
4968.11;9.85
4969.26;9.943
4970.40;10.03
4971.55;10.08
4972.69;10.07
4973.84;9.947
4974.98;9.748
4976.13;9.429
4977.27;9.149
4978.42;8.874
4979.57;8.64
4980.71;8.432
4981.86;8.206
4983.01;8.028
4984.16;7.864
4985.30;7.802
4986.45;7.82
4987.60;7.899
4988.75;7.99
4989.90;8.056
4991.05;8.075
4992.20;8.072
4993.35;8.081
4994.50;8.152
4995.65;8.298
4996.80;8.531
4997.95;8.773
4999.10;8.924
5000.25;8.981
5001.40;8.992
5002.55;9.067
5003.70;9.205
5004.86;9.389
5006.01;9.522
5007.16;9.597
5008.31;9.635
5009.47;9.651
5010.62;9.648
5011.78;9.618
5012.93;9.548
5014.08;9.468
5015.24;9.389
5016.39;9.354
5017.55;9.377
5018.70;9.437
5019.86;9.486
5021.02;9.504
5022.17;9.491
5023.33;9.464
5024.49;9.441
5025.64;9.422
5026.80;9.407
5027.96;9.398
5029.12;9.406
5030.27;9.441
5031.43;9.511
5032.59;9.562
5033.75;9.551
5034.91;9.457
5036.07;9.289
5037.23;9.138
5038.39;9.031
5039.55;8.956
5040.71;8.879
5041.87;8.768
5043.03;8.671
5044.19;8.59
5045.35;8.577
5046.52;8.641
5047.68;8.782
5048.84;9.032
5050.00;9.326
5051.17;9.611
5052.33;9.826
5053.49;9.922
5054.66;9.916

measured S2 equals 4.2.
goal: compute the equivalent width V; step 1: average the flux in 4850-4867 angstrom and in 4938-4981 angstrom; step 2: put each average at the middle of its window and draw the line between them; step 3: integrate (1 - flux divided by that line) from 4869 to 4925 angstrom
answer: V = 5.4 angstrom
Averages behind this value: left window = 7.46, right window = 8.92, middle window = 7.23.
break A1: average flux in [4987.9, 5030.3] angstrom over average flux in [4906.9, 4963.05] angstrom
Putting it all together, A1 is 1.09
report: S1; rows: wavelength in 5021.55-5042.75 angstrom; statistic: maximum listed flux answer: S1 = 9.562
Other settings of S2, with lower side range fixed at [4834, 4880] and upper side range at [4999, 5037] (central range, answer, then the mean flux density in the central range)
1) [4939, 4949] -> 0.9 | 7.88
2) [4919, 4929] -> 0.9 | 7.75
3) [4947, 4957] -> 0.2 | 8.6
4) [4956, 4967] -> -0.6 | 9.36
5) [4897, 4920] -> 4.2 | 6.83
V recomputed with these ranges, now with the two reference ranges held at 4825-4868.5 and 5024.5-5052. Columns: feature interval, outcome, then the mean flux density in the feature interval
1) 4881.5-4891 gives 0.6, 7.53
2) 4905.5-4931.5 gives 1.3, 7.89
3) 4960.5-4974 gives -1.8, 9.77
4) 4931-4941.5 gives -0.3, 8.66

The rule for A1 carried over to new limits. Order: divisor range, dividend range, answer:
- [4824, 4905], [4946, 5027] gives 1.22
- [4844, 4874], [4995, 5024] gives 1.20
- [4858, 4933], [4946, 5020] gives 1.22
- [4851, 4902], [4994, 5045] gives 1.27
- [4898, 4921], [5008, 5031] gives 1.36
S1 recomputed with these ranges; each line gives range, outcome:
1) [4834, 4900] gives 8.564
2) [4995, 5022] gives 9.651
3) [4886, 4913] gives 8.617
